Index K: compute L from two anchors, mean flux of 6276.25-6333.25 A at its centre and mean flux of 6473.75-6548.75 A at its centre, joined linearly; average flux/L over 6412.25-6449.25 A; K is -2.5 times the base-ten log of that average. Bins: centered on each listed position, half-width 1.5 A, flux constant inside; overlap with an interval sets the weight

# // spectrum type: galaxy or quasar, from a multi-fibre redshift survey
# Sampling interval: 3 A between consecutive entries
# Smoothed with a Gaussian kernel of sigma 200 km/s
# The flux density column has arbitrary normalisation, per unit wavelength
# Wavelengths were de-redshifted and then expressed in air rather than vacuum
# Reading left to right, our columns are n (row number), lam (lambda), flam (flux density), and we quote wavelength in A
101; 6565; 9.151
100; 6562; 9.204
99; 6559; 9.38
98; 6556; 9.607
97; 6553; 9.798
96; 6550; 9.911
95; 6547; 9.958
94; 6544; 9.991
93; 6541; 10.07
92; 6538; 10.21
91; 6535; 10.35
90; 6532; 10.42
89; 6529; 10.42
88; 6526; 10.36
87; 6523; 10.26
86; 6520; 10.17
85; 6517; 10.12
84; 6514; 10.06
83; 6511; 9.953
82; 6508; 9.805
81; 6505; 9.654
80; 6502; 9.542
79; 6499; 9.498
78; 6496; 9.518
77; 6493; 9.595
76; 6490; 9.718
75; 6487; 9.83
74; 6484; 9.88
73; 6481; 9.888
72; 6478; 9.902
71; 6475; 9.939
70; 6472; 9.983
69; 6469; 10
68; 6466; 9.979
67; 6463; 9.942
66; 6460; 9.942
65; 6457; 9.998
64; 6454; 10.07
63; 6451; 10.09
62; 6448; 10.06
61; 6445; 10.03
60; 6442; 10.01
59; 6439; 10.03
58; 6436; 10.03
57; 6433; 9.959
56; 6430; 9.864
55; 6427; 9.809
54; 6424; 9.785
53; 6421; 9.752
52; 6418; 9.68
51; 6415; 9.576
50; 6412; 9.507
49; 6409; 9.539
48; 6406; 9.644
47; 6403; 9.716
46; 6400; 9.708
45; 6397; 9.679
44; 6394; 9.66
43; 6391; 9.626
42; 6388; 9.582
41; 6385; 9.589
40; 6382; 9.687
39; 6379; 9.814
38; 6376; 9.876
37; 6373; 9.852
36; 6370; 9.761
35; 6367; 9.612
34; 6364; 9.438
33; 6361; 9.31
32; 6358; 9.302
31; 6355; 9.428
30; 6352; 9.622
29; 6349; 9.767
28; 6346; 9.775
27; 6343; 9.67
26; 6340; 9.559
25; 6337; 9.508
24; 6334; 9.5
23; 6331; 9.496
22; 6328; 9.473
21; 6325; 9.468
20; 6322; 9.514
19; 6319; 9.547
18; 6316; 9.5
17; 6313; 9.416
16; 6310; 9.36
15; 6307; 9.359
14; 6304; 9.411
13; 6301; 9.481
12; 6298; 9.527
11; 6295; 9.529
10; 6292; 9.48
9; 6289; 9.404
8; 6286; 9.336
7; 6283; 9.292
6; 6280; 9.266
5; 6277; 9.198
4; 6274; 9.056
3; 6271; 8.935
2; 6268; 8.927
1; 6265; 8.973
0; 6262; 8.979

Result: -0.01 mag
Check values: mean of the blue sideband 9.43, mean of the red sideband 9.96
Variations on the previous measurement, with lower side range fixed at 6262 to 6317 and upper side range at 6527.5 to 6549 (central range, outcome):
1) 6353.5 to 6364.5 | 0.02 mag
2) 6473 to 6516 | 0.03 mag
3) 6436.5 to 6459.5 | -0.02 mag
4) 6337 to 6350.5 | -0.02 mag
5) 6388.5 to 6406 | 0.00 mag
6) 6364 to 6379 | -0.02 mag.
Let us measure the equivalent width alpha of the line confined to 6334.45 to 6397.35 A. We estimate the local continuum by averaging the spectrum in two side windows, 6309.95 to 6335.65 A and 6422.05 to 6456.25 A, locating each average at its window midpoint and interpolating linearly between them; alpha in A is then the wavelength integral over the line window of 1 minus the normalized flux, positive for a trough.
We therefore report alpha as 0.27 A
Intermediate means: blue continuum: 9.48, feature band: 9.62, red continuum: 9.97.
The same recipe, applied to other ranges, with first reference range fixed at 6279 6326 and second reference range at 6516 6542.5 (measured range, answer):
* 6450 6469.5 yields 0.0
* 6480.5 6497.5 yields 0.7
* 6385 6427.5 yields 0.7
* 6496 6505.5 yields 0.6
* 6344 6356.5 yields -0.1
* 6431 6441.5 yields -0.1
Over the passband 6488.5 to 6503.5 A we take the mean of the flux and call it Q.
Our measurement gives 9.57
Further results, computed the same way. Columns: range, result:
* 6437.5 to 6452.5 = 10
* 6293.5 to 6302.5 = 9.51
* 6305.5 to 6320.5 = 9.44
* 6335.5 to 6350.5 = 9.66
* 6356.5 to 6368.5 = 9.42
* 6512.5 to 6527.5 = 10.2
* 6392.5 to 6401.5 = 9.68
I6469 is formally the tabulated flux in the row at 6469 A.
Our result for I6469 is 10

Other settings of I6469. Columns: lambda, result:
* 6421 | 9.752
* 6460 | 9.942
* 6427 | 9.809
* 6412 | 9.507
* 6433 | 9.959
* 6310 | 9.36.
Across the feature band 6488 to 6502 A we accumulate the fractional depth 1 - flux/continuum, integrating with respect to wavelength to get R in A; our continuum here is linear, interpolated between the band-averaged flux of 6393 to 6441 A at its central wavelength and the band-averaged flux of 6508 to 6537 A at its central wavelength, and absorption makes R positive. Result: 0.70 A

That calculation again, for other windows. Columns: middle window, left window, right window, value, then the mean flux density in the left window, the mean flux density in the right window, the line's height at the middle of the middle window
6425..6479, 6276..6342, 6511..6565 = -1.1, 9.44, 9.99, 9.78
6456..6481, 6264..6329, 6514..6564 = -0.4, 9.34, 10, 9.81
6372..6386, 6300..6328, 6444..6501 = -0.2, 9.45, 9.88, 9.63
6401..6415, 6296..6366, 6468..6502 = 0.1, 9.5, 9.78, 9.64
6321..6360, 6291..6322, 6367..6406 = 0.1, 9.46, 9.71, 9.57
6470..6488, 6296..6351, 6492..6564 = -0.2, 9.52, 9.91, 9.81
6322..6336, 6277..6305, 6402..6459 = 0.1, 9.4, 9.85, 9.52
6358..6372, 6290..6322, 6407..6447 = 0.2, 9.46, 9.81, 9.63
